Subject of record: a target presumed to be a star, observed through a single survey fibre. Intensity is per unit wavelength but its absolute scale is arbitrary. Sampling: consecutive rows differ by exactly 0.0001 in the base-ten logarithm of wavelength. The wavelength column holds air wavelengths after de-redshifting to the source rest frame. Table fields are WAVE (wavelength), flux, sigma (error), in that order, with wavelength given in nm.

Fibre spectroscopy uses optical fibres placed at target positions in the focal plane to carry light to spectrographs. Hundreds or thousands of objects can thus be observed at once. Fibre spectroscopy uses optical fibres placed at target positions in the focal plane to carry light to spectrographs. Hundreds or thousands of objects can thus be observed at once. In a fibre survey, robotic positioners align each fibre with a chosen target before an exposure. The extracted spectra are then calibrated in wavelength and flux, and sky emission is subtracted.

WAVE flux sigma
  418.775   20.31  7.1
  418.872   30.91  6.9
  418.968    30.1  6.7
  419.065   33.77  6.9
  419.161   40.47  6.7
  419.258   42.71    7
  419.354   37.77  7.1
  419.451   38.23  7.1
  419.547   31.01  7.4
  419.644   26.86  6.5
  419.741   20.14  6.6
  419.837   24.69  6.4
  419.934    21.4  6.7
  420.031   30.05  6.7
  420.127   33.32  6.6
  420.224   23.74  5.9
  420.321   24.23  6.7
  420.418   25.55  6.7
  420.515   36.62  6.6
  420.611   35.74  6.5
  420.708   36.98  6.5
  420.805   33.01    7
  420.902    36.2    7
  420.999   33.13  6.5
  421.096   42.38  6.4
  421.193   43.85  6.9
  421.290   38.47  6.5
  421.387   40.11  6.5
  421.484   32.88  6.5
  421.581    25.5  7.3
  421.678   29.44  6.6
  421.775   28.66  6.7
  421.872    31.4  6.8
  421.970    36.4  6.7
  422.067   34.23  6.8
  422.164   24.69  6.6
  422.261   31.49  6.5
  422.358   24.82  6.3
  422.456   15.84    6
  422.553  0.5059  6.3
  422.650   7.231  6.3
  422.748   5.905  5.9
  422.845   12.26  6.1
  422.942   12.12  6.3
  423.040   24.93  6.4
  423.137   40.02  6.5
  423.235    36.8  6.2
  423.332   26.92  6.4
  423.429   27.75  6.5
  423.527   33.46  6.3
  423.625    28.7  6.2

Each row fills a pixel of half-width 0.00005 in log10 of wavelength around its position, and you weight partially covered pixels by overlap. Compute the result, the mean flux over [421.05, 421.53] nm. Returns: 39.6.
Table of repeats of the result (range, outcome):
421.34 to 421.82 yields 31.3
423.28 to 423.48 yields 27.6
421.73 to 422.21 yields 31.1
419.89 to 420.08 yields 25.9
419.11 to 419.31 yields 41.5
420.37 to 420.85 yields 33.6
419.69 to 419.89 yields 22.4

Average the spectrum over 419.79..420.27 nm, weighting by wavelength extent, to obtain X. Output 26.7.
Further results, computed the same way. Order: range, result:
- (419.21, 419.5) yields 39.6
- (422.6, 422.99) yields 9.35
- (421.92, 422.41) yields 30.2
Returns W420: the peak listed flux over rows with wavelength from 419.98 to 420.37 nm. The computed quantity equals 33.32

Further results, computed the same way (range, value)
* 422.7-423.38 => 40.02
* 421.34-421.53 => 40.11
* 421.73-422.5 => 36.4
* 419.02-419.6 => 42.71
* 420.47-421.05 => 36.98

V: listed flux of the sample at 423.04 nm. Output 24.93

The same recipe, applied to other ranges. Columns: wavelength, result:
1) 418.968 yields 30.1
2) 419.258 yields 42.71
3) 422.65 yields 7.231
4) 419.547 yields 31.01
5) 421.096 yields 42.38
